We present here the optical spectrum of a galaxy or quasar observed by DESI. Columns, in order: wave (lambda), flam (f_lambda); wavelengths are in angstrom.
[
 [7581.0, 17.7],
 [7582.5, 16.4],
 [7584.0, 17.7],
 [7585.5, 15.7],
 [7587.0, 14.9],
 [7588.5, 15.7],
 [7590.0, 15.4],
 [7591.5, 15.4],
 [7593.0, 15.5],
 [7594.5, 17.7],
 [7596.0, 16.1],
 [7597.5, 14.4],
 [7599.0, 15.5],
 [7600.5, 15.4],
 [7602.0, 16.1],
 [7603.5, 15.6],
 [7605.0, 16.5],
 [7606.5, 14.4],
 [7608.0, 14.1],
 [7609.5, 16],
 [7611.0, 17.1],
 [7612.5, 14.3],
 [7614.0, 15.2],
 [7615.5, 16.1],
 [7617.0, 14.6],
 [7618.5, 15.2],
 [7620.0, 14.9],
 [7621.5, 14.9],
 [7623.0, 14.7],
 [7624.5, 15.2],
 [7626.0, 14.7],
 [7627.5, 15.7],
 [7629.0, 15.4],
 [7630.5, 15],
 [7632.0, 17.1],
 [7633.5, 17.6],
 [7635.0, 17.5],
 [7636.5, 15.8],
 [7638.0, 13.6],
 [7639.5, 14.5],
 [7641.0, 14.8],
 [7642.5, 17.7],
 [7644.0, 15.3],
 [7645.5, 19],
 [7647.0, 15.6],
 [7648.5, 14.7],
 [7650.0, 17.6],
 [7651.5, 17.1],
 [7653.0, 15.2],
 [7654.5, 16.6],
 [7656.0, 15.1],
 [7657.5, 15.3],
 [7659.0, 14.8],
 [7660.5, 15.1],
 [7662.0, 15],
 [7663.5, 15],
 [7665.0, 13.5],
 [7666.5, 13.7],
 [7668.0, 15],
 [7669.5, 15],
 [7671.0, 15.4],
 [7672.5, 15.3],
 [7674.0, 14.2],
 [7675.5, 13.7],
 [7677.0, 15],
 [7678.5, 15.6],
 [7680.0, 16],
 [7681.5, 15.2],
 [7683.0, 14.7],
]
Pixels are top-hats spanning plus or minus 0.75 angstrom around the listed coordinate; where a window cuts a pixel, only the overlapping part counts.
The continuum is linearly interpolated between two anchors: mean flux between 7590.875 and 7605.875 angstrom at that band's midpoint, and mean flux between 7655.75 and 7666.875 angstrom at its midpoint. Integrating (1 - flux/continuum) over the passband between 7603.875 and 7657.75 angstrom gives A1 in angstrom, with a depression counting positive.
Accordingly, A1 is -1.6 angstrom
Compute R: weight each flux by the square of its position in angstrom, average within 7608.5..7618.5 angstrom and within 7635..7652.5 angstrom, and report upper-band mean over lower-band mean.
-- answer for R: 1.04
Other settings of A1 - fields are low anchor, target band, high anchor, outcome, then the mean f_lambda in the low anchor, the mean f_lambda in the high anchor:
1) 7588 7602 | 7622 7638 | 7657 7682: -0.5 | 15.7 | 14.9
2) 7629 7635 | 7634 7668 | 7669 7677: 0.3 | 16.5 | 14.7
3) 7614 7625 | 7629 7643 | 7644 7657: -0.2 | 15.1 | 16.3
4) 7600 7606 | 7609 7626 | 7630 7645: 0.7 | 15.9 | 16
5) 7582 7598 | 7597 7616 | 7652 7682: 0.3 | 15.9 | 15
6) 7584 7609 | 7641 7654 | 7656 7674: -1.2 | 15.6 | 14.8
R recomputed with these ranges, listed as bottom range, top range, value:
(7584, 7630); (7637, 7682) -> 1.01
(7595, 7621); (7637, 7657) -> 1.04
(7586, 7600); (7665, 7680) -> 0.97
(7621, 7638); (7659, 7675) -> 0.95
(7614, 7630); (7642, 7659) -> 1.08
